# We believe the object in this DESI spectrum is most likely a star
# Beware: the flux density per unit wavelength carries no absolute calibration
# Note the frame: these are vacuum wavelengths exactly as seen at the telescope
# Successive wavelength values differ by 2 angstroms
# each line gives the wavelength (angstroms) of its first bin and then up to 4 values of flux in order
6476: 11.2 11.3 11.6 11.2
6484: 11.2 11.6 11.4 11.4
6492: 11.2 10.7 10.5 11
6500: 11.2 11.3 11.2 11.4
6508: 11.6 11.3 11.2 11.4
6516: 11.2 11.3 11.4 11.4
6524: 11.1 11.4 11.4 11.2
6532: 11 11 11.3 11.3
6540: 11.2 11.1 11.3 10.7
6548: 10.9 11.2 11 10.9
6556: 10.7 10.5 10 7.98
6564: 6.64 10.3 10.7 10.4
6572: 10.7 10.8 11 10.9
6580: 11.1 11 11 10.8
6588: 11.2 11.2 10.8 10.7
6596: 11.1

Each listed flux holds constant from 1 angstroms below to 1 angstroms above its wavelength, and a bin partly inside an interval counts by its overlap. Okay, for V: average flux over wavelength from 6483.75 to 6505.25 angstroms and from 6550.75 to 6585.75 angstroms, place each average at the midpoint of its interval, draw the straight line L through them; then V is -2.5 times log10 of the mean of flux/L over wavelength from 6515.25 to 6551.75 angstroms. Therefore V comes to -0.05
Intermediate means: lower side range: 11.2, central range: 11.2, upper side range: 10.3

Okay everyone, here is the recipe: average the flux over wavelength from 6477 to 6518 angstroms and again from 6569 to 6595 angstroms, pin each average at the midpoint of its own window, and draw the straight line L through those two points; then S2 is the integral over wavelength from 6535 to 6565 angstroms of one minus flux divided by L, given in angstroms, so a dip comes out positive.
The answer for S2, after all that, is 1.6 angstroms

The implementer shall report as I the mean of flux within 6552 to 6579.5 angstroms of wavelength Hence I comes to 10.2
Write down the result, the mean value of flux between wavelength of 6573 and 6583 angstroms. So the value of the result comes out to 11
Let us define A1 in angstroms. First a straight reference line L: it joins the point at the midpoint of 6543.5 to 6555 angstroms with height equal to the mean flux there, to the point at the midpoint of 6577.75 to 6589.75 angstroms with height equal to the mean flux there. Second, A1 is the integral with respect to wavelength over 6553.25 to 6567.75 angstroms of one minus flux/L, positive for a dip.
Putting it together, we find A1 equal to 1.83 angstroms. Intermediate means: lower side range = 11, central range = 9.61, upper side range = 11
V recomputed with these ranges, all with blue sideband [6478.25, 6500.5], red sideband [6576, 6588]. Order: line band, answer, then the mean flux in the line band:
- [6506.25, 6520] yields -0.02 mag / 11.3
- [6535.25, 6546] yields -0.01 mag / 11.2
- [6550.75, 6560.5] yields 0.04 mag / 10.7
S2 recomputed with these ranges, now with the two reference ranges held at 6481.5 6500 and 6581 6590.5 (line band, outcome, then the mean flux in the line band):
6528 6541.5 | -0.11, 11.2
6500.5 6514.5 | -0.28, 11.3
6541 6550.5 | 0.04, 11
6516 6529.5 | -0.27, 11.3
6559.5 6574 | 1.90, 9.6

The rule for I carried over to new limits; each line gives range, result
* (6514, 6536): 11.2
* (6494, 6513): 11.2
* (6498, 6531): 11.3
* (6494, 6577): 10.9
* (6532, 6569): 10.5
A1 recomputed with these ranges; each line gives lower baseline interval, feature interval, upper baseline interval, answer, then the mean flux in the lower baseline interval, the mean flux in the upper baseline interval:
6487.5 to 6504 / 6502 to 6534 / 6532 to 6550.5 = -0.6 angstroms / 11.1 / 11.1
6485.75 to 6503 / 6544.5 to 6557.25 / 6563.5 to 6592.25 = -0.1 angstroms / 11.1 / 10.6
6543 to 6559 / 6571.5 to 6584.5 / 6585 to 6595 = 0.0 angstroms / 10.9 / 10.9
